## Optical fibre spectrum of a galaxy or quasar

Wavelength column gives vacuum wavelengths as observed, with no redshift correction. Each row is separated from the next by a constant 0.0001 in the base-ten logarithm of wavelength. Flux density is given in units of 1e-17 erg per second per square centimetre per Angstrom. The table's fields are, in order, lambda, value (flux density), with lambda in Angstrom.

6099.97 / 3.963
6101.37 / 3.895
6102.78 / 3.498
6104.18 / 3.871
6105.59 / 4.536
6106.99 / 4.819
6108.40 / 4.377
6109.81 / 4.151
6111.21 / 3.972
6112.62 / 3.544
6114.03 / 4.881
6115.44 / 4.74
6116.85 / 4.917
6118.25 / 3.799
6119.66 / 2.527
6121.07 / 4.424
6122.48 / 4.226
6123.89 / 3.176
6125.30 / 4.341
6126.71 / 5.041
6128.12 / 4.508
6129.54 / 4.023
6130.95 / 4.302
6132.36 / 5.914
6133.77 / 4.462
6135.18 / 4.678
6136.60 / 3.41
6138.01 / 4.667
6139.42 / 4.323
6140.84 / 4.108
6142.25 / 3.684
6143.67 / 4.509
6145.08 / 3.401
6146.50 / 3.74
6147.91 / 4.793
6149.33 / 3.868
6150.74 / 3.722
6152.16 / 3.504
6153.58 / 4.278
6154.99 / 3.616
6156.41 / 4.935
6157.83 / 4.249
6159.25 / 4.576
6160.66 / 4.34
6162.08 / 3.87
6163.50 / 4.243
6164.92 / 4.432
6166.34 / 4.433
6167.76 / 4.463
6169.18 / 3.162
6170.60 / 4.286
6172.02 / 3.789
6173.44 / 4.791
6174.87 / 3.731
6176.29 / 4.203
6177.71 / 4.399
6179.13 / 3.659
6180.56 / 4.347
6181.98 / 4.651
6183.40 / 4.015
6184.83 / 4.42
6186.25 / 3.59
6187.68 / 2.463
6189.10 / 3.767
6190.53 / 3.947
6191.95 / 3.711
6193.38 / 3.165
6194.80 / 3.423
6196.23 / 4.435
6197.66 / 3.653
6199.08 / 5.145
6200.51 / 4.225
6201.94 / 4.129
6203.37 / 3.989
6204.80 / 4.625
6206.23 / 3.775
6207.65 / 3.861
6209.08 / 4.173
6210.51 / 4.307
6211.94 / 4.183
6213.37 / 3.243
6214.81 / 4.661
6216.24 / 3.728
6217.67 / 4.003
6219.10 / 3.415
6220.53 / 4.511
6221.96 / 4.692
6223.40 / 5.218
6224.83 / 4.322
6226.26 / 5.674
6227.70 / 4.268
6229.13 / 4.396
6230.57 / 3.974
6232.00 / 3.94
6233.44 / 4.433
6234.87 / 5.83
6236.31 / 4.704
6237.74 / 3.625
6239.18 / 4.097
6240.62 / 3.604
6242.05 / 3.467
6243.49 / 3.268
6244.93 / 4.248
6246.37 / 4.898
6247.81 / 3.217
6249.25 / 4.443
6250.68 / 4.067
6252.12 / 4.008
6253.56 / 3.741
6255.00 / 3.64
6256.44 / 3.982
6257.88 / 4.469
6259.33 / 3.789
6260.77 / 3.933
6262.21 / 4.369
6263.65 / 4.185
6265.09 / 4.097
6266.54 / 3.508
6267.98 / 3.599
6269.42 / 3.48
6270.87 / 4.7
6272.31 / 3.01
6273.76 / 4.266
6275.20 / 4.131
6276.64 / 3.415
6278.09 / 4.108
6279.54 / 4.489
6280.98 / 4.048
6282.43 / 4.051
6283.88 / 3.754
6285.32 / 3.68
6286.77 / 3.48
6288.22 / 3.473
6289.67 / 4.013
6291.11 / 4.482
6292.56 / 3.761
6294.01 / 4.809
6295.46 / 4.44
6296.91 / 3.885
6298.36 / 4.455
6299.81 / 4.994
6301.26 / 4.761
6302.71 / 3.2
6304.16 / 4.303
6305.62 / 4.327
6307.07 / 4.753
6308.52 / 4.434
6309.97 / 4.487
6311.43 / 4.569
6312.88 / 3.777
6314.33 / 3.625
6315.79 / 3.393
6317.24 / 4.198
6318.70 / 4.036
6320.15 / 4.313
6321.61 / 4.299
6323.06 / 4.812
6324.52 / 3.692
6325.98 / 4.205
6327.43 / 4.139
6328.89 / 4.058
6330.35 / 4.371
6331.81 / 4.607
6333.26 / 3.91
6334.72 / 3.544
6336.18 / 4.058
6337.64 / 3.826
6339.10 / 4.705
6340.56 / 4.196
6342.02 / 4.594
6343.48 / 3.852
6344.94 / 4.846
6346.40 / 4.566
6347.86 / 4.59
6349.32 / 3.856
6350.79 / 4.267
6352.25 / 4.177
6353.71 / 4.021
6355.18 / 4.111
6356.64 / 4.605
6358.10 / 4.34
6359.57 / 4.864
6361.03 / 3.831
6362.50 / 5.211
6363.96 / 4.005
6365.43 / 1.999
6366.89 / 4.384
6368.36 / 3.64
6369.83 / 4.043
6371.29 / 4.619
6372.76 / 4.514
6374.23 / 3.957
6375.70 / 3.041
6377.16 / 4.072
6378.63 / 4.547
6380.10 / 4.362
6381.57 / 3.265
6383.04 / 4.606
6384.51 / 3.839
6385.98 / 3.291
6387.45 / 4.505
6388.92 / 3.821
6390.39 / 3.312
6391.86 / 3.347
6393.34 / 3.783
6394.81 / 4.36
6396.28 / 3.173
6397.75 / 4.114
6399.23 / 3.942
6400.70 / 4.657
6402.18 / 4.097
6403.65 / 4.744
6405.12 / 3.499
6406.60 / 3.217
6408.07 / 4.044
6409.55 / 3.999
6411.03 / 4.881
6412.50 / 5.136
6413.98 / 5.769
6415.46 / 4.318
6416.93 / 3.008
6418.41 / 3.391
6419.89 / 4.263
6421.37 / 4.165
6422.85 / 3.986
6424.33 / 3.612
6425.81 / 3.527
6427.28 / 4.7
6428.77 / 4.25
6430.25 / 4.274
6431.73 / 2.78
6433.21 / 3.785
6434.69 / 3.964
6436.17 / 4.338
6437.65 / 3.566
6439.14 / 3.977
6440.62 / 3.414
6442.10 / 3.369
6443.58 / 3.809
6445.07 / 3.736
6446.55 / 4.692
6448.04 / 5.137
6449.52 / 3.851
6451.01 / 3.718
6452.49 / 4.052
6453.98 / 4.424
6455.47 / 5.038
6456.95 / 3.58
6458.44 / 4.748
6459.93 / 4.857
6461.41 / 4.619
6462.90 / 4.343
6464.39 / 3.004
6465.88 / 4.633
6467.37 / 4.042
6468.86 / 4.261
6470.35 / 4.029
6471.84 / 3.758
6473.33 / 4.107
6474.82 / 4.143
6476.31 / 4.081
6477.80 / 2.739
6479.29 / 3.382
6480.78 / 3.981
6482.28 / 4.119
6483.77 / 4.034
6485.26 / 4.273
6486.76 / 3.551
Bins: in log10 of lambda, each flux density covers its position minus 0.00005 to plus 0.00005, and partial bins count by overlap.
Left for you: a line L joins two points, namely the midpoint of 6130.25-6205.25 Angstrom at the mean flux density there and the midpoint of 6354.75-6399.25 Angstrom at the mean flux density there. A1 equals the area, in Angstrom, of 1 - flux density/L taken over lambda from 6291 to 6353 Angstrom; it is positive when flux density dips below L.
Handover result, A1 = -3.3 Angstrom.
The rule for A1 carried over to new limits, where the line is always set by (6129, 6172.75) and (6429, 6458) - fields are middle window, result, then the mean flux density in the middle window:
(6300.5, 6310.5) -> -0.6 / 4.32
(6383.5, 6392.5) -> 0.7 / 3.72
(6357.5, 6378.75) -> -0.1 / 4.06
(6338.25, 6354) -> -1.1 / 4.34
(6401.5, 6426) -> -0.6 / 4.11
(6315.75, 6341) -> -0.5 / 4.15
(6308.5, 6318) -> 0.1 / 4.04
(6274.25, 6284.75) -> 0.3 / 4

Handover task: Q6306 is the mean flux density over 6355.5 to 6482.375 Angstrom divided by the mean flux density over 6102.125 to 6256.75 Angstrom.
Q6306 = 0.97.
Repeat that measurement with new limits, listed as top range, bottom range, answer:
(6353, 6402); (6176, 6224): 0.99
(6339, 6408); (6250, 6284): 1.03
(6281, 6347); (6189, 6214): 1.04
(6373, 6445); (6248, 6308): 0.98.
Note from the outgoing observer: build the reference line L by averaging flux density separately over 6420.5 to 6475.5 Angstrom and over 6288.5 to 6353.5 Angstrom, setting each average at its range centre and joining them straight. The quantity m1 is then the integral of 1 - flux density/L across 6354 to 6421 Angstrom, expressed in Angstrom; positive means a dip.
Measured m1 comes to 1.3 Angstrom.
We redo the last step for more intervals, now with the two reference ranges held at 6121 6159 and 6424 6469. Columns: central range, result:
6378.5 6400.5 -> 1.1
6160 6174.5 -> 0.1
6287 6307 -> -0.4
